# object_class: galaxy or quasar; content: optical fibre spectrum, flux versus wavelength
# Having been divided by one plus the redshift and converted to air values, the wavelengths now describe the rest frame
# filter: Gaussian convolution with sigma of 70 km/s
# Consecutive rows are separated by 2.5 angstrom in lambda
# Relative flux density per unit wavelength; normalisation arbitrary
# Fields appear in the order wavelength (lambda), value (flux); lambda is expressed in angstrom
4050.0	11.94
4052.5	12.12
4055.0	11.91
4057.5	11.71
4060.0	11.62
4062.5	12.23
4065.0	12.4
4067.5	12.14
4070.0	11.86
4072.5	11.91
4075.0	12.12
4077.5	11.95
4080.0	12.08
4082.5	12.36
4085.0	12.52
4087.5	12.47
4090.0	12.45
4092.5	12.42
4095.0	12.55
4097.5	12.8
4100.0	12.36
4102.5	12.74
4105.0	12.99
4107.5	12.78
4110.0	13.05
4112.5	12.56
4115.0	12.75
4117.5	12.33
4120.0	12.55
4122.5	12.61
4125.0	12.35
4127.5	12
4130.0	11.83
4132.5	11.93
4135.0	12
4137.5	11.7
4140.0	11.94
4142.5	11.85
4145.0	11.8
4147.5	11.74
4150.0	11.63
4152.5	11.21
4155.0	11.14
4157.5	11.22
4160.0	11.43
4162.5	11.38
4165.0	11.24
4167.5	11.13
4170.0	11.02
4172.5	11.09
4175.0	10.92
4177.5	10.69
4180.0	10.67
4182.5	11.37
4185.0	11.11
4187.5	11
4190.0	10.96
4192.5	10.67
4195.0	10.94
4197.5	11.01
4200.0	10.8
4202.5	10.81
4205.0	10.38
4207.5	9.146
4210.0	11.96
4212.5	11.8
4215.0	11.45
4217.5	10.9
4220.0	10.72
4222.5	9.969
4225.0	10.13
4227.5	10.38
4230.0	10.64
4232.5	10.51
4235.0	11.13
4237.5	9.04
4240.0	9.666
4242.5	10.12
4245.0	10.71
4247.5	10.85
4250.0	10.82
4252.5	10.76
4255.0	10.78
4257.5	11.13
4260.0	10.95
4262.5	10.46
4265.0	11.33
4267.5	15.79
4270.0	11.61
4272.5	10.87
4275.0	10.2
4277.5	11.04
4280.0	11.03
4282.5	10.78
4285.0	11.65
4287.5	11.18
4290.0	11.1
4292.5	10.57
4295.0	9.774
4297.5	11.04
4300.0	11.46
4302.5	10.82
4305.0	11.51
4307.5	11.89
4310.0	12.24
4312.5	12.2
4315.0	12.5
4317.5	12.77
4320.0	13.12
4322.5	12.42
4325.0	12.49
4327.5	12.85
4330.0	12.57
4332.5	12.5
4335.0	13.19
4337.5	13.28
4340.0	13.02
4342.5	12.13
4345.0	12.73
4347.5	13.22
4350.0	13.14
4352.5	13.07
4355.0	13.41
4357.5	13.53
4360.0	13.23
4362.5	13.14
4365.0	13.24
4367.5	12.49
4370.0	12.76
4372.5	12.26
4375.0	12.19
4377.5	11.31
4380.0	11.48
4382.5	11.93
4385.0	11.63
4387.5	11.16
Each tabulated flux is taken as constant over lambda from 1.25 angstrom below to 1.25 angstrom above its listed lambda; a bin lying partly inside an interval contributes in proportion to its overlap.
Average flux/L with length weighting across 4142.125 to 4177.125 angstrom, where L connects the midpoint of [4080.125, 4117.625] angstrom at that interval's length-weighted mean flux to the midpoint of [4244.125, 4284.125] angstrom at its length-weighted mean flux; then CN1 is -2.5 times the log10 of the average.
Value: 0.07 mag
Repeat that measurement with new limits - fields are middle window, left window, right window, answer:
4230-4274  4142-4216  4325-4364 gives 0.09 mag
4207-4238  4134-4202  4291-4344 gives 0.09 mag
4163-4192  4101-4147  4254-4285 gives 0.09 mag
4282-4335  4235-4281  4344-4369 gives 0.02 mag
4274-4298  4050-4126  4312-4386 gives 0.16 mag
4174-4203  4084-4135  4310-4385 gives 0.15 mag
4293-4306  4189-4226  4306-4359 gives 0.13 mag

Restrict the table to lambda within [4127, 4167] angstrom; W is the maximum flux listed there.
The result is 12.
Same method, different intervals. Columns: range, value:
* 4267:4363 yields 15.79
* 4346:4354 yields 13.22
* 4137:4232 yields 11.96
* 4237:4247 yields 10.71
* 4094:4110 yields 13.05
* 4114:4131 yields 12.75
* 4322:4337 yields 13.19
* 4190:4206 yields 11.01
